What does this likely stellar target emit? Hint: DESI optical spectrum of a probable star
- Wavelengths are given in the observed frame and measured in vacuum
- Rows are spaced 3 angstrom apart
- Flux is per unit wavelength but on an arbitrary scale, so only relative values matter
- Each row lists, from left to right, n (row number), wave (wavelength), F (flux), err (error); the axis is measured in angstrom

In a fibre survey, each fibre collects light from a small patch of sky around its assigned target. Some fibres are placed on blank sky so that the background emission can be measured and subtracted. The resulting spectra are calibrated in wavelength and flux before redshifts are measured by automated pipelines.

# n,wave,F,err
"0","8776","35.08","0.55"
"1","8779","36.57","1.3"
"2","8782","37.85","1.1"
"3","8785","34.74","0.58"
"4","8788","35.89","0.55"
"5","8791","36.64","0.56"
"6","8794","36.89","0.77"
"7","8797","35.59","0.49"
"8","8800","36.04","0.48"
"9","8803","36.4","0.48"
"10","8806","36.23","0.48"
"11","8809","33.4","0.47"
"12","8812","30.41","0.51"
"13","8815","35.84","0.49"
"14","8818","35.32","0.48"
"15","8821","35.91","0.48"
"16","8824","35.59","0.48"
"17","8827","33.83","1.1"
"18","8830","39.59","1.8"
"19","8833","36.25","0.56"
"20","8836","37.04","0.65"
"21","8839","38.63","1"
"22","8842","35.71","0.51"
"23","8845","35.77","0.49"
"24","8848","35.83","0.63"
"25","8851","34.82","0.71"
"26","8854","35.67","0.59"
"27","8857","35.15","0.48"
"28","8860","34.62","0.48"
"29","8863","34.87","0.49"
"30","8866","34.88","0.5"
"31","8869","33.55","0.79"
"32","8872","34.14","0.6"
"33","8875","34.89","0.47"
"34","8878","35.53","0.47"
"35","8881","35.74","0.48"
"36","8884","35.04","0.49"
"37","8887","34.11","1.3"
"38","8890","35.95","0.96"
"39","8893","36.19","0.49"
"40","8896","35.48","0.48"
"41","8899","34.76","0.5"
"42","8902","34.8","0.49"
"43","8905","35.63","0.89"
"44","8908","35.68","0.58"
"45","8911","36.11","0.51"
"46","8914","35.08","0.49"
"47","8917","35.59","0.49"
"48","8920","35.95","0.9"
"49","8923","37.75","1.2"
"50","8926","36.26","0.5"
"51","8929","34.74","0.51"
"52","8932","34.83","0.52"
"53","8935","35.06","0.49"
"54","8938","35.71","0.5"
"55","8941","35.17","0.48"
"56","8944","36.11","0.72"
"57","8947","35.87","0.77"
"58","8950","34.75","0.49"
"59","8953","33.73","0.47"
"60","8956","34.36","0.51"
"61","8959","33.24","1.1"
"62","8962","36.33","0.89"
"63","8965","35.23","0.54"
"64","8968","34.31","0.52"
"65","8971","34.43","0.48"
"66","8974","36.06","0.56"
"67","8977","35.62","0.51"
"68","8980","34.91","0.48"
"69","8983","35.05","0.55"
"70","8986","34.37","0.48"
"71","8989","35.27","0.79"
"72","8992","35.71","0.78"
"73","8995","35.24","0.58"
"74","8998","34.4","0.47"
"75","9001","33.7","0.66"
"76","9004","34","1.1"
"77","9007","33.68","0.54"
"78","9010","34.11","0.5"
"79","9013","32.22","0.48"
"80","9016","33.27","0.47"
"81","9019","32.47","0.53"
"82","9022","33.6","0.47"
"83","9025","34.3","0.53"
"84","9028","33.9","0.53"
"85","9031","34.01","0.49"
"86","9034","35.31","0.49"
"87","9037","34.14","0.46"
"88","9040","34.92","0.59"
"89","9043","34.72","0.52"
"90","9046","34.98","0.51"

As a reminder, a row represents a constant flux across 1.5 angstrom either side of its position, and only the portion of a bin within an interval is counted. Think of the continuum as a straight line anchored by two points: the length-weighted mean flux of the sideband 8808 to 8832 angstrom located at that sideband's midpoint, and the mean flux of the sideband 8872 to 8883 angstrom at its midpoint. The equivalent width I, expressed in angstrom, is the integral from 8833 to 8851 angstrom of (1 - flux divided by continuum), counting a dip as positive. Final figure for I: -0.7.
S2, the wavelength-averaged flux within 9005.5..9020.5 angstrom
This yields 33.1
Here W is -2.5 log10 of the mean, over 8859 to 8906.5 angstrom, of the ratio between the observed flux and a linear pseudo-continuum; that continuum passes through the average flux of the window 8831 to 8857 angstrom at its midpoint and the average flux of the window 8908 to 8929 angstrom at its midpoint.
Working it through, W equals 0.03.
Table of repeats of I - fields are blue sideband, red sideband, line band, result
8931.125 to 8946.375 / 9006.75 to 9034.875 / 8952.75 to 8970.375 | 0.2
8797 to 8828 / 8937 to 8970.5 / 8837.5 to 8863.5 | -0.6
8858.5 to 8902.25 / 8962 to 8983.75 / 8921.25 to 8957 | -0.3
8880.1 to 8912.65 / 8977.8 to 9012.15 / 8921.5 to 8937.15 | -0.3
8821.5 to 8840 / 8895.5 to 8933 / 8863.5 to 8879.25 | 0.7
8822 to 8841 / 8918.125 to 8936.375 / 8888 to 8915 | 0.4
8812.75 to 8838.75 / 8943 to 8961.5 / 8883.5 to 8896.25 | 0.0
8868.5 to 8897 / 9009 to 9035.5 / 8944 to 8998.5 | -1.2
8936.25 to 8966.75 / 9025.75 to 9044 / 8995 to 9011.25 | 0.3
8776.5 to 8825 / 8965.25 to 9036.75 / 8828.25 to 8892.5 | -0.7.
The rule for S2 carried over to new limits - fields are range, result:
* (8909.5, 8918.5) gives 35.6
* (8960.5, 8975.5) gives 35.3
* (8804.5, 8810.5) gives 34.8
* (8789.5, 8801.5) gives 36.3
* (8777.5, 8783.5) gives 37.2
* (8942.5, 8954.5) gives 35.1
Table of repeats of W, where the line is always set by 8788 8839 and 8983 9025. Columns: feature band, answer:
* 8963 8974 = -0.02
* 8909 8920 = -0.02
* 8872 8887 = 0.00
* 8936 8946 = -0.03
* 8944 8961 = 0.00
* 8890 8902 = -0.01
